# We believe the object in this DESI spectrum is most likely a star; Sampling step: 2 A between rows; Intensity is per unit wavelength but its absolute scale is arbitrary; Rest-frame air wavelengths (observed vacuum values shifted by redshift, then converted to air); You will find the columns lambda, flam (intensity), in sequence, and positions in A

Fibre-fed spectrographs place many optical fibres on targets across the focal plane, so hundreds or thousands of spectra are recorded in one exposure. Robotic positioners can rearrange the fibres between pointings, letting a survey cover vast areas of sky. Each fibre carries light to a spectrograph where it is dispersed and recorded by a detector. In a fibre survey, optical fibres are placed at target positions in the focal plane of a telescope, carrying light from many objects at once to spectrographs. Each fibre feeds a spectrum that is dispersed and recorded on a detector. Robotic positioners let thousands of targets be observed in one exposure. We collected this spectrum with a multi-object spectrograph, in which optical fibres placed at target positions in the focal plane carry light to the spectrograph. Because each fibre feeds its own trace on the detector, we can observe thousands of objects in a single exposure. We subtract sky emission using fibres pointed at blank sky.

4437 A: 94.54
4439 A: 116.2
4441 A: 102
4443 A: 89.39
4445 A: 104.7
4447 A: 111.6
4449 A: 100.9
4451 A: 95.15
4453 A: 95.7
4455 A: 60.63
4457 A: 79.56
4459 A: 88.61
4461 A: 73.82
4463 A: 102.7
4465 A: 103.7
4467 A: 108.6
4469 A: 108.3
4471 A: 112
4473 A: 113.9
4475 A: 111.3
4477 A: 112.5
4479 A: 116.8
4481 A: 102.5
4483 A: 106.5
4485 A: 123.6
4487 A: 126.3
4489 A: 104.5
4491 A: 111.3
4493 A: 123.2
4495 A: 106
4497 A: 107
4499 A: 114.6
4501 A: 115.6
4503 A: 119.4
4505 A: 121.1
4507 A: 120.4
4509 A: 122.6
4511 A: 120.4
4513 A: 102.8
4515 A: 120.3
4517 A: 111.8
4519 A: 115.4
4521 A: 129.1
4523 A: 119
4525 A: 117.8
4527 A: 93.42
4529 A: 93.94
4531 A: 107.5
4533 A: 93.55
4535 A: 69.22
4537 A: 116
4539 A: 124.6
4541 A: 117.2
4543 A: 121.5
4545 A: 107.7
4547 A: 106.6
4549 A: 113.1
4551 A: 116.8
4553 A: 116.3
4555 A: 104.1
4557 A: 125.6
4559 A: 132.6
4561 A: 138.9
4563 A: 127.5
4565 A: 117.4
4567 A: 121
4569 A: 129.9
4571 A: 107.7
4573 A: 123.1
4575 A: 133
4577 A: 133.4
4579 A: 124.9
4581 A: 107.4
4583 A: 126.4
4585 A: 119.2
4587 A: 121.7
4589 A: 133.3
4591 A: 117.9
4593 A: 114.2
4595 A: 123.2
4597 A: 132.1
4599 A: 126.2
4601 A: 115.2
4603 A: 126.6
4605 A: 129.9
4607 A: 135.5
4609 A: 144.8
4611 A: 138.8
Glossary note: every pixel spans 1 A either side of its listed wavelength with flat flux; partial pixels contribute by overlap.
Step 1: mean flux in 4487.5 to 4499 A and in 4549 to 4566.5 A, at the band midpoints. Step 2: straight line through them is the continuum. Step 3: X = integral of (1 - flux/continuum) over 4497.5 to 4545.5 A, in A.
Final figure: 1.5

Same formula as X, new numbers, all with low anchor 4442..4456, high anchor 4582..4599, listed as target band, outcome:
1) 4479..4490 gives -1.3 A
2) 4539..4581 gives -1.2 A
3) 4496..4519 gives -2.1 A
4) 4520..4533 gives 0.2 A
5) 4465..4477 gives -1.4 A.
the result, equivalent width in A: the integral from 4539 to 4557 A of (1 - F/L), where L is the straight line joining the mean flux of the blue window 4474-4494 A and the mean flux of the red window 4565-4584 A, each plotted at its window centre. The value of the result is 0.87 A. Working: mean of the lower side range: 114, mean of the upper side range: 123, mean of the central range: 114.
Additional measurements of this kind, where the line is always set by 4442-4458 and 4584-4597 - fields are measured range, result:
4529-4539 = 1.01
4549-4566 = -0.96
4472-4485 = -1.75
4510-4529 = -1.11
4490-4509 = -2.39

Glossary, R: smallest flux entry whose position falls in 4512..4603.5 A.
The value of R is 69.22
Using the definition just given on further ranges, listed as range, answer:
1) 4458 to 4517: 73.82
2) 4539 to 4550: 106.6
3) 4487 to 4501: 104.5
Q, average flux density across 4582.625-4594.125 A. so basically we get 122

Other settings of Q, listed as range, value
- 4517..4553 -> 110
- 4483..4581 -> 116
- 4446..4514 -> 107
